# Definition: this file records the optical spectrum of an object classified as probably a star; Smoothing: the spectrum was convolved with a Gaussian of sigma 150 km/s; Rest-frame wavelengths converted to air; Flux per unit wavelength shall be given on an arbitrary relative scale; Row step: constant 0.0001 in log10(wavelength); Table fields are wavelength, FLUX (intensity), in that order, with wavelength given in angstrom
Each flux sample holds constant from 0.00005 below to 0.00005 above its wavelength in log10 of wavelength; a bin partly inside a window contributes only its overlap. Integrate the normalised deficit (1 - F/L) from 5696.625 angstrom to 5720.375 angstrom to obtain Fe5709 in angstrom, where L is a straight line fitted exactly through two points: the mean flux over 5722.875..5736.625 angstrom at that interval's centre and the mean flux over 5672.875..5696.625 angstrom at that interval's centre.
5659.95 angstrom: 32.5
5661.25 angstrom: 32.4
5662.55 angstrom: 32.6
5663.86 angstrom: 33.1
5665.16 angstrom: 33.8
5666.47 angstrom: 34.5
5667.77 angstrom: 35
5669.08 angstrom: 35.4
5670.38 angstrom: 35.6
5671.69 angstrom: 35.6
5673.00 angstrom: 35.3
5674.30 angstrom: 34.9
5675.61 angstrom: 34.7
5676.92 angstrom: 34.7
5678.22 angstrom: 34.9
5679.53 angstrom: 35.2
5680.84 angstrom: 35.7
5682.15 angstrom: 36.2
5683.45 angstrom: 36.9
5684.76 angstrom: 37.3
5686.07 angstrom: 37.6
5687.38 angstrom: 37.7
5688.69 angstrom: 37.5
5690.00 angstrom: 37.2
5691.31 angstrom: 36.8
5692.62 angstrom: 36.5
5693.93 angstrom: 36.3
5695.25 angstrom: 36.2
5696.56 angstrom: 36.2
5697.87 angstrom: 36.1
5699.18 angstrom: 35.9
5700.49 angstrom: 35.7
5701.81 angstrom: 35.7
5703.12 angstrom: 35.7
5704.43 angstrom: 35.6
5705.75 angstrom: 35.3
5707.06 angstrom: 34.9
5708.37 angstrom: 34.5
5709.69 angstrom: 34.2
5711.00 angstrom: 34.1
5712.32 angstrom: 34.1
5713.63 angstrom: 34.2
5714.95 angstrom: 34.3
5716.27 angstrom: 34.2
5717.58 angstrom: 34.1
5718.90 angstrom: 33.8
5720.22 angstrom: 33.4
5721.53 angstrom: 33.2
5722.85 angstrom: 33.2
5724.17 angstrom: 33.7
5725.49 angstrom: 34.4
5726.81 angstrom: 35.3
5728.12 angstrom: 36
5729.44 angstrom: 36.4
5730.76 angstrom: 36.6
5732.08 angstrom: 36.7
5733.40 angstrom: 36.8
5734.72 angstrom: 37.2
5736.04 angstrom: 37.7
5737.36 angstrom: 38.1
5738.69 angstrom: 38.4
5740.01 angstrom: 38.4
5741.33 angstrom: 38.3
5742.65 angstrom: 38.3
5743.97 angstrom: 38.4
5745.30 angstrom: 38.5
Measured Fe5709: 0.8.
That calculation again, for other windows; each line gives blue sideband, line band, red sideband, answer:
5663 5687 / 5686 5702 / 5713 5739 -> -0.55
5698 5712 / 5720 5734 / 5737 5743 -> 0.77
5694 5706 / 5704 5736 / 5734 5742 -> 1.81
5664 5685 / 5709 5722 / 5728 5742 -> 0.96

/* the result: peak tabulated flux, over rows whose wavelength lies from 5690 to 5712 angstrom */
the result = 37.2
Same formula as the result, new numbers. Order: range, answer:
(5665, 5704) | 37.7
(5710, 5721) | 34.3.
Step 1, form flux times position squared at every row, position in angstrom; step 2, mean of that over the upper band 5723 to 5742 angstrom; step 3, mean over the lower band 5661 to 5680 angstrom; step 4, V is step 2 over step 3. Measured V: 1.08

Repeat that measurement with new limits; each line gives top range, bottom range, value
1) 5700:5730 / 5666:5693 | 0.97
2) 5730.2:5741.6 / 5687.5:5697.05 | 1.04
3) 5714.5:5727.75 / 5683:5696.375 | 0.93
